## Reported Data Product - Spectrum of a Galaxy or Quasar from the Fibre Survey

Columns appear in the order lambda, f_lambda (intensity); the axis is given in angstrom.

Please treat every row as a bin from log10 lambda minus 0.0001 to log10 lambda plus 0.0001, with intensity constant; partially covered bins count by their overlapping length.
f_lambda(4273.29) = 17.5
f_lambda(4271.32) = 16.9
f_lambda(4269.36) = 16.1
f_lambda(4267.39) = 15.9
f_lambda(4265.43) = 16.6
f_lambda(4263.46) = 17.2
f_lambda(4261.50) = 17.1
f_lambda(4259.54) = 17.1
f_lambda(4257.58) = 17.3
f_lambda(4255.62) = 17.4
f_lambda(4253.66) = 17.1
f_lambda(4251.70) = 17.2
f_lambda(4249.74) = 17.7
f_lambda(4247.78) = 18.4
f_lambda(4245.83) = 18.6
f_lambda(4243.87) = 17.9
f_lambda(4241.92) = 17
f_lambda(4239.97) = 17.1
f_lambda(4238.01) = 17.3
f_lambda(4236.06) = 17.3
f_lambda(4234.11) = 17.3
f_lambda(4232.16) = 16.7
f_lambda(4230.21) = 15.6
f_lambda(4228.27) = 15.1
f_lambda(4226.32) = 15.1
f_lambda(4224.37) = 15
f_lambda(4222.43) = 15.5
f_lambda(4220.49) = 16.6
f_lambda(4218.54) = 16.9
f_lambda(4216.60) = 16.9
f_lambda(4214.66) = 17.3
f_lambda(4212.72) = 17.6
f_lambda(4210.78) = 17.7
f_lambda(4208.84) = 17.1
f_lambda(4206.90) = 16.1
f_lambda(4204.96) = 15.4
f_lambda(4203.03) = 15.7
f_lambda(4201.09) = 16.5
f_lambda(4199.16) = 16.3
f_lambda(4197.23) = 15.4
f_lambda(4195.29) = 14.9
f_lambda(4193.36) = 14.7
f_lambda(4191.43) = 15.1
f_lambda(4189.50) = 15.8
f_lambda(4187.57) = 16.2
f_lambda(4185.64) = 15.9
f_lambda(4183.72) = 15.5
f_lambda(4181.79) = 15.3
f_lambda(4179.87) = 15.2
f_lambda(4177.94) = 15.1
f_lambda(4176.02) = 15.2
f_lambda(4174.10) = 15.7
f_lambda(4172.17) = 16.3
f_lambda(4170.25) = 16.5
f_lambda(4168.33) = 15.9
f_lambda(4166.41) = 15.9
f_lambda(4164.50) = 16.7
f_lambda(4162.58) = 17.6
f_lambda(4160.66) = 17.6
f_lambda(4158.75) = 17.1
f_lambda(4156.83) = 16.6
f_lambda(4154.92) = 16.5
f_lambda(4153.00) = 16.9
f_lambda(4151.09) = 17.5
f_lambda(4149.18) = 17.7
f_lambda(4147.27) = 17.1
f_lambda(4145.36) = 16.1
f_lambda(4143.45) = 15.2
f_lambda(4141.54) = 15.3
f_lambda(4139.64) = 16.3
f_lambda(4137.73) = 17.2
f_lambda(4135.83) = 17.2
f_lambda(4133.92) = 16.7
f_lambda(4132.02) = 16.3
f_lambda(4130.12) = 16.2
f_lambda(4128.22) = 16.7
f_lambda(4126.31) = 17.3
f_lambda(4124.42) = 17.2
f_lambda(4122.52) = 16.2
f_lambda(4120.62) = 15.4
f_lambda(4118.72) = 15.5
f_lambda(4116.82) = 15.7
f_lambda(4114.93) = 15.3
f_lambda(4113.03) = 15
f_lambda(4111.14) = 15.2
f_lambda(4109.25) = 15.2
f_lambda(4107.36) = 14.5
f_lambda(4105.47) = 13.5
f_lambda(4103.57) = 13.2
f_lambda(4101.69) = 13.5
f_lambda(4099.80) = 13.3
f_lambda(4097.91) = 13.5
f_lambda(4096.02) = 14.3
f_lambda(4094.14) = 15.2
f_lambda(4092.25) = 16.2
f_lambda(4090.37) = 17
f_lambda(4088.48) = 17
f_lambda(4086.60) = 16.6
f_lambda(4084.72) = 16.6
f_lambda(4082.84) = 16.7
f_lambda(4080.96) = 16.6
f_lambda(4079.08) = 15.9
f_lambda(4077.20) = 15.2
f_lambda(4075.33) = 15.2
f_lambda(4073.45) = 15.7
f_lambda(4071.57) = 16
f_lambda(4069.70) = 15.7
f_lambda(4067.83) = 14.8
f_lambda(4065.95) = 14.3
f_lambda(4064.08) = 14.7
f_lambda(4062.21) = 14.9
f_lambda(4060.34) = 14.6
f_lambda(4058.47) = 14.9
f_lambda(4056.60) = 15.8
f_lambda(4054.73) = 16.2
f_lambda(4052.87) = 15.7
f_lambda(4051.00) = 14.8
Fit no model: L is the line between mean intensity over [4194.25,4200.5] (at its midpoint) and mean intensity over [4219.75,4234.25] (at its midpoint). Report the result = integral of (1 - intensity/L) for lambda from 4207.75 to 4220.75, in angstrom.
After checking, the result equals -1.23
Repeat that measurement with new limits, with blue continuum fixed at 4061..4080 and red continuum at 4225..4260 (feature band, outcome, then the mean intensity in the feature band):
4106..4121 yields 0.5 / 15.2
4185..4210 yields 1.2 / 15.8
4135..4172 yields -1.3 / 16.7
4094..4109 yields 1.6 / 13.9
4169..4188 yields 0.8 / 15.7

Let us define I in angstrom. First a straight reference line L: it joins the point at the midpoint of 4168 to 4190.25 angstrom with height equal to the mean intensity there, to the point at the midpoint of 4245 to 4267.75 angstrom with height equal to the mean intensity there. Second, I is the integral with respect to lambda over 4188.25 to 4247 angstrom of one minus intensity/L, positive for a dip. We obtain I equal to 0.5 angstrom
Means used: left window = 15.7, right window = 17.3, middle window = 16.4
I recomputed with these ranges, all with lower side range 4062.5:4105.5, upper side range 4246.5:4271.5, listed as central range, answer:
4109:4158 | -1.6 angstrom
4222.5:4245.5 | 0.5 angstrom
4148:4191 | -0.3 angstrom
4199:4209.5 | 0.2 angstrom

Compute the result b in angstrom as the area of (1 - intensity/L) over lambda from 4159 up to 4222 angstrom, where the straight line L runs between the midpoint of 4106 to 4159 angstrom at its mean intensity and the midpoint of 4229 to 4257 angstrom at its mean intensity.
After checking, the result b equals 2.41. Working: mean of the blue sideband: 16.2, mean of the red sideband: 17.3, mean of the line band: 16.2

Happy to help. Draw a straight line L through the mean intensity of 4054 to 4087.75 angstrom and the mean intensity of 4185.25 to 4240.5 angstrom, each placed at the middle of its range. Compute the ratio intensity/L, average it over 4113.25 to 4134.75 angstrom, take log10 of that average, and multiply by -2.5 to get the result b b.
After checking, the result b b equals -0.02 mag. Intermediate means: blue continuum 15.6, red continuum 16.2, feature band 16.2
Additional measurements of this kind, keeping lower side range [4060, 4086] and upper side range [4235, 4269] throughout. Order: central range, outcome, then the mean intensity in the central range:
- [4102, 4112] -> 0.12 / 14.3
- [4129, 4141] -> -0.03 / 16.6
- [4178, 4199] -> 0.08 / 15.4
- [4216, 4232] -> 0.08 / 15.9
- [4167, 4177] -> 0.04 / 15.9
